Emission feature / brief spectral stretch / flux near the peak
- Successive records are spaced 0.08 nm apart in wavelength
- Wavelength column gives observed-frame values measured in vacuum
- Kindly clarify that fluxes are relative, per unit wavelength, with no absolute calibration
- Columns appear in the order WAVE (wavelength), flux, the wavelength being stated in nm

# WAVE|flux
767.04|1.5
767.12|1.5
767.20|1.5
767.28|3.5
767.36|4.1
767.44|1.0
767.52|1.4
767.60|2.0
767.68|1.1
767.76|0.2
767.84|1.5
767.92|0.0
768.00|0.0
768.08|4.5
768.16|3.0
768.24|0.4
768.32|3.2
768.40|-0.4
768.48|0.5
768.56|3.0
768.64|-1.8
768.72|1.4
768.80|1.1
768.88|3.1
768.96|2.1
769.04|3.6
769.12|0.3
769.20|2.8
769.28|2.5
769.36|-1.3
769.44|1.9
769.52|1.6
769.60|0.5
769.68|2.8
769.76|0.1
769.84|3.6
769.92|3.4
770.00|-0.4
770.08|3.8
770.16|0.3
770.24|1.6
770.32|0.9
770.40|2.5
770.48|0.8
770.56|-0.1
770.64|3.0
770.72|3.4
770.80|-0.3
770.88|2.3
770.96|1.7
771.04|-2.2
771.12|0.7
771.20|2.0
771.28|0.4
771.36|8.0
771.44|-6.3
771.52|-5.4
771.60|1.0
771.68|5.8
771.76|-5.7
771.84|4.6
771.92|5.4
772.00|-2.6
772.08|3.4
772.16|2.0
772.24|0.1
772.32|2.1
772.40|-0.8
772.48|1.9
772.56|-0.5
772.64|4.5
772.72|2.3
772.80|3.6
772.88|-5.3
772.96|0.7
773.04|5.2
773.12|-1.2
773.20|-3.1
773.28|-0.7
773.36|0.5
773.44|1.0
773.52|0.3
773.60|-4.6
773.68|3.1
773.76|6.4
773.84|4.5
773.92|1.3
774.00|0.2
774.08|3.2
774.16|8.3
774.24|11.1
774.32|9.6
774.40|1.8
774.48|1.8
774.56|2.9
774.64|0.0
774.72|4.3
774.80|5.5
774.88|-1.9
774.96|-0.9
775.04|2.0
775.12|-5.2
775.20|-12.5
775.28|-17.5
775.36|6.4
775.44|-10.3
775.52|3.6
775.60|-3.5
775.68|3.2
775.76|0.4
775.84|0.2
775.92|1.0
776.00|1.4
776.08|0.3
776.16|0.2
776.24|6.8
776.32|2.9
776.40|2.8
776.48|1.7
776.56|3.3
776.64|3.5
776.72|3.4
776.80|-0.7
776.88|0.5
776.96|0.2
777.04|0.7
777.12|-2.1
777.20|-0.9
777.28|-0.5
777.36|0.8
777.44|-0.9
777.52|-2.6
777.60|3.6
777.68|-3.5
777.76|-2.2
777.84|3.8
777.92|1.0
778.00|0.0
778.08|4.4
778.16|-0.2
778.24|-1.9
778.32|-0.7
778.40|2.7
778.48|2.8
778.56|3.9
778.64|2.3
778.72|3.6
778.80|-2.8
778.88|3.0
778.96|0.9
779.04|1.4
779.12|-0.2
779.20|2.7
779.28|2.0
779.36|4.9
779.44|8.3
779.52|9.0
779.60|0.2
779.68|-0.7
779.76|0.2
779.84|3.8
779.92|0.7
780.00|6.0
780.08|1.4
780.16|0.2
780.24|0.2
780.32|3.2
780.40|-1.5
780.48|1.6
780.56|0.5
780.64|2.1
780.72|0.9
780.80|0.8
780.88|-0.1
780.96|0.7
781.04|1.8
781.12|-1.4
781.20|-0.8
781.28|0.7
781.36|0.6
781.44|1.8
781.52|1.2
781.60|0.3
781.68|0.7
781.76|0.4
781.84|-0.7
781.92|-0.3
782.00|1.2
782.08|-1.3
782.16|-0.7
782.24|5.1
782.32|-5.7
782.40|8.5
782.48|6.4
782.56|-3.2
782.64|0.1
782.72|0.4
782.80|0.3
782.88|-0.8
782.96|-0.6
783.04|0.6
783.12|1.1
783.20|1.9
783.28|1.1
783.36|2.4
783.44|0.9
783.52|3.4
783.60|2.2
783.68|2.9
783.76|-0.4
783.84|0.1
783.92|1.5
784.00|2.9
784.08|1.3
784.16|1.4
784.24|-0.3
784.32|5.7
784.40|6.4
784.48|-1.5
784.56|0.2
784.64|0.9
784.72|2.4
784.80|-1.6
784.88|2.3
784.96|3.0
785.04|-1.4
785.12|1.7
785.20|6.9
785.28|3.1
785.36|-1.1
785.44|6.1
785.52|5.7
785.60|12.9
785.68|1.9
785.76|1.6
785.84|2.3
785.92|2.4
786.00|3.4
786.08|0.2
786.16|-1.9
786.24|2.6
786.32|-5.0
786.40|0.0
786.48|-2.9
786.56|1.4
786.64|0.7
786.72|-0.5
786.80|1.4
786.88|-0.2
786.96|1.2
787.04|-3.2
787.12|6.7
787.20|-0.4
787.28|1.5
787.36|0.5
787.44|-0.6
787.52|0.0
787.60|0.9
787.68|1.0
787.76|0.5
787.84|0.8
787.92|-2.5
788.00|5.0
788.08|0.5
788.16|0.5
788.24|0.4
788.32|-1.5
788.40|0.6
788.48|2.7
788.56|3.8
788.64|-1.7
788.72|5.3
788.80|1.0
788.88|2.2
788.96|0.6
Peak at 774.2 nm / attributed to H-alpha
